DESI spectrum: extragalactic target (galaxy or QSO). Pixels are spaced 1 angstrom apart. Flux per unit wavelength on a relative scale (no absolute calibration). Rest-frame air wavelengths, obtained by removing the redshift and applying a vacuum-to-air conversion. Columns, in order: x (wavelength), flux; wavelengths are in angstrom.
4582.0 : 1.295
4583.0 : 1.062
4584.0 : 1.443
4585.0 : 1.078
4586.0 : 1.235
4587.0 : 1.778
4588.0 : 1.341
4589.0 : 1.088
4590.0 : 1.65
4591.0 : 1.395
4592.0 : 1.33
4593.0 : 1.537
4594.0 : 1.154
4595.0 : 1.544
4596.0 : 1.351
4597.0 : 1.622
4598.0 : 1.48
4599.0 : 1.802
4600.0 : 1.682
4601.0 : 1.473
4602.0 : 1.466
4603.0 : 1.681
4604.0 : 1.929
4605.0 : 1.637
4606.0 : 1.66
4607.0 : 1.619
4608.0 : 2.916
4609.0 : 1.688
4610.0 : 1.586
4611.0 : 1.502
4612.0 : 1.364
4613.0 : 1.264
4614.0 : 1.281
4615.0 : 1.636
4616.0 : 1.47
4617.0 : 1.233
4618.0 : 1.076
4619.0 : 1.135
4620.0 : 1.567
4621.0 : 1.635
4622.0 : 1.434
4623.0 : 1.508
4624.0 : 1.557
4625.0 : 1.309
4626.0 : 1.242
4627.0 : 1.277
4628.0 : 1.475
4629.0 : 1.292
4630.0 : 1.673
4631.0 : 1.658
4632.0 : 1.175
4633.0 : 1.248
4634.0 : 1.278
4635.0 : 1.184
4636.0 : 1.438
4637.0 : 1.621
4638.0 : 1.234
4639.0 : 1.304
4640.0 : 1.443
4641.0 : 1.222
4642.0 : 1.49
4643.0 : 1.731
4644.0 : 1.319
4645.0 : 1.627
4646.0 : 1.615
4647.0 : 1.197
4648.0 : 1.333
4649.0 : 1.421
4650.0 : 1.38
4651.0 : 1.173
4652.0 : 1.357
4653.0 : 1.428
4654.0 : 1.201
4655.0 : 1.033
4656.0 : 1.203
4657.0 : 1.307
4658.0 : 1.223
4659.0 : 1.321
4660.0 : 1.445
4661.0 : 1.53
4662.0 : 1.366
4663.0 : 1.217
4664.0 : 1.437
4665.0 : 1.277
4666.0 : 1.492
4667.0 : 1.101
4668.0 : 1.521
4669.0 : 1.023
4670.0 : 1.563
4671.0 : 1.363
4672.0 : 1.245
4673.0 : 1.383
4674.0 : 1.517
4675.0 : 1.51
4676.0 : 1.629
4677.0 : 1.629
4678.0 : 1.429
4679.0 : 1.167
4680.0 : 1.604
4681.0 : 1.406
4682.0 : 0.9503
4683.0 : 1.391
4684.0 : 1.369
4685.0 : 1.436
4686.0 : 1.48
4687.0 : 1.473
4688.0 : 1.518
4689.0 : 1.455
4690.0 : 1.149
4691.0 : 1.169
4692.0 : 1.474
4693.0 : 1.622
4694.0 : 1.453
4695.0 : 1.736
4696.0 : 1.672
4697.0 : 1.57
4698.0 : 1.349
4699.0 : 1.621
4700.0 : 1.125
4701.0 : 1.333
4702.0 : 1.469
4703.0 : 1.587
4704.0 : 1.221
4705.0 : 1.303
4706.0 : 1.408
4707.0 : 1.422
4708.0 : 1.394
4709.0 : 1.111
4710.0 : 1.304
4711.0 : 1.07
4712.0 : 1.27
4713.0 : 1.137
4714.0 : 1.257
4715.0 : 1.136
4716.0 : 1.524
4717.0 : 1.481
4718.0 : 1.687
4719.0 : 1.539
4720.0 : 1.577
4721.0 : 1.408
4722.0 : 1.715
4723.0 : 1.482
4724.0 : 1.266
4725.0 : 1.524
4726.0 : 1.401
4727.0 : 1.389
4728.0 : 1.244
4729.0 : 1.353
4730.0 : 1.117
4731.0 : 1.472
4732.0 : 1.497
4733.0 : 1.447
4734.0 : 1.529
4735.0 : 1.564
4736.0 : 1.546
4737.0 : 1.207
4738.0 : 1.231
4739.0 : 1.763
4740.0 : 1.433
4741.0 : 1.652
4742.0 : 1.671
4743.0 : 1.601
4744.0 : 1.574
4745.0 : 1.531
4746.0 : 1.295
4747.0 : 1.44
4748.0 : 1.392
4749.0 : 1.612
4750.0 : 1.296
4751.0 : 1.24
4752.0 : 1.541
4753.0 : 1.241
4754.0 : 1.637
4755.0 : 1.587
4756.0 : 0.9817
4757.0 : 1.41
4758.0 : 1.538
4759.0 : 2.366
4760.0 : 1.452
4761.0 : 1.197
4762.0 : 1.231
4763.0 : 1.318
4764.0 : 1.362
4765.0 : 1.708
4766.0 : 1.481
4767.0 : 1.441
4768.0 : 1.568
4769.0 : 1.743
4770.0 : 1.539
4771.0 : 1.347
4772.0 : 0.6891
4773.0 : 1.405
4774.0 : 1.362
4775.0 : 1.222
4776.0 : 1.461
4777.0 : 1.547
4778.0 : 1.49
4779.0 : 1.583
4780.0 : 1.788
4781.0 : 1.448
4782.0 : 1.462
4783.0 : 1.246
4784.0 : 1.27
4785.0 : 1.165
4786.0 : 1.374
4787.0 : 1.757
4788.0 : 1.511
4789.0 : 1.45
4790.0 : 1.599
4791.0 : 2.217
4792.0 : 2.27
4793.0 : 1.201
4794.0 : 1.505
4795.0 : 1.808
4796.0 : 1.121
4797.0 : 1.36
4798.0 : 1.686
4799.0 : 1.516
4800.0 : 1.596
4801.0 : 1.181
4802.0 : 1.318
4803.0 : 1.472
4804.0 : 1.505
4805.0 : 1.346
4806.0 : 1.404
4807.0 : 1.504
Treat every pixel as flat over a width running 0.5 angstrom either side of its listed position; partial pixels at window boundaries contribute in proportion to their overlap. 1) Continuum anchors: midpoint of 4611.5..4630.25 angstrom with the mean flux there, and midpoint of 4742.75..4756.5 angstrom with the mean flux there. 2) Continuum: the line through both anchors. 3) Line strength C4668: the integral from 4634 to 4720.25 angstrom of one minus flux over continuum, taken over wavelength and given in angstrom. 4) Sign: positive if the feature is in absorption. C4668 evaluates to 1.32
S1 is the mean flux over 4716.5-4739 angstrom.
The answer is 1.45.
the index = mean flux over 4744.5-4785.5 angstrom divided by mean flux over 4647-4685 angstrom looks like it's 1.1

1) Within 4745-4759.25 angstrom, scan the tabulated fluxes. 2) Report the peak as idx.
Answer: 2.366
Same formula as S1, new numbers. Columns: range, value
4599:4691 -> 1.42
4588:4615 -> 1.56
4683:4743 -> 1.42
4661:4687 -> 1.38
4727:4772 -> 1.45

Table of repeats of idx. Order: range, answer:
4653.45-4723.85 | 1.736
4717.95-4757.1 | 1.763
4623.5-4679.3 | 1.731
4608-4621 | 2.916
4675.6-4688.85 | 1.629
